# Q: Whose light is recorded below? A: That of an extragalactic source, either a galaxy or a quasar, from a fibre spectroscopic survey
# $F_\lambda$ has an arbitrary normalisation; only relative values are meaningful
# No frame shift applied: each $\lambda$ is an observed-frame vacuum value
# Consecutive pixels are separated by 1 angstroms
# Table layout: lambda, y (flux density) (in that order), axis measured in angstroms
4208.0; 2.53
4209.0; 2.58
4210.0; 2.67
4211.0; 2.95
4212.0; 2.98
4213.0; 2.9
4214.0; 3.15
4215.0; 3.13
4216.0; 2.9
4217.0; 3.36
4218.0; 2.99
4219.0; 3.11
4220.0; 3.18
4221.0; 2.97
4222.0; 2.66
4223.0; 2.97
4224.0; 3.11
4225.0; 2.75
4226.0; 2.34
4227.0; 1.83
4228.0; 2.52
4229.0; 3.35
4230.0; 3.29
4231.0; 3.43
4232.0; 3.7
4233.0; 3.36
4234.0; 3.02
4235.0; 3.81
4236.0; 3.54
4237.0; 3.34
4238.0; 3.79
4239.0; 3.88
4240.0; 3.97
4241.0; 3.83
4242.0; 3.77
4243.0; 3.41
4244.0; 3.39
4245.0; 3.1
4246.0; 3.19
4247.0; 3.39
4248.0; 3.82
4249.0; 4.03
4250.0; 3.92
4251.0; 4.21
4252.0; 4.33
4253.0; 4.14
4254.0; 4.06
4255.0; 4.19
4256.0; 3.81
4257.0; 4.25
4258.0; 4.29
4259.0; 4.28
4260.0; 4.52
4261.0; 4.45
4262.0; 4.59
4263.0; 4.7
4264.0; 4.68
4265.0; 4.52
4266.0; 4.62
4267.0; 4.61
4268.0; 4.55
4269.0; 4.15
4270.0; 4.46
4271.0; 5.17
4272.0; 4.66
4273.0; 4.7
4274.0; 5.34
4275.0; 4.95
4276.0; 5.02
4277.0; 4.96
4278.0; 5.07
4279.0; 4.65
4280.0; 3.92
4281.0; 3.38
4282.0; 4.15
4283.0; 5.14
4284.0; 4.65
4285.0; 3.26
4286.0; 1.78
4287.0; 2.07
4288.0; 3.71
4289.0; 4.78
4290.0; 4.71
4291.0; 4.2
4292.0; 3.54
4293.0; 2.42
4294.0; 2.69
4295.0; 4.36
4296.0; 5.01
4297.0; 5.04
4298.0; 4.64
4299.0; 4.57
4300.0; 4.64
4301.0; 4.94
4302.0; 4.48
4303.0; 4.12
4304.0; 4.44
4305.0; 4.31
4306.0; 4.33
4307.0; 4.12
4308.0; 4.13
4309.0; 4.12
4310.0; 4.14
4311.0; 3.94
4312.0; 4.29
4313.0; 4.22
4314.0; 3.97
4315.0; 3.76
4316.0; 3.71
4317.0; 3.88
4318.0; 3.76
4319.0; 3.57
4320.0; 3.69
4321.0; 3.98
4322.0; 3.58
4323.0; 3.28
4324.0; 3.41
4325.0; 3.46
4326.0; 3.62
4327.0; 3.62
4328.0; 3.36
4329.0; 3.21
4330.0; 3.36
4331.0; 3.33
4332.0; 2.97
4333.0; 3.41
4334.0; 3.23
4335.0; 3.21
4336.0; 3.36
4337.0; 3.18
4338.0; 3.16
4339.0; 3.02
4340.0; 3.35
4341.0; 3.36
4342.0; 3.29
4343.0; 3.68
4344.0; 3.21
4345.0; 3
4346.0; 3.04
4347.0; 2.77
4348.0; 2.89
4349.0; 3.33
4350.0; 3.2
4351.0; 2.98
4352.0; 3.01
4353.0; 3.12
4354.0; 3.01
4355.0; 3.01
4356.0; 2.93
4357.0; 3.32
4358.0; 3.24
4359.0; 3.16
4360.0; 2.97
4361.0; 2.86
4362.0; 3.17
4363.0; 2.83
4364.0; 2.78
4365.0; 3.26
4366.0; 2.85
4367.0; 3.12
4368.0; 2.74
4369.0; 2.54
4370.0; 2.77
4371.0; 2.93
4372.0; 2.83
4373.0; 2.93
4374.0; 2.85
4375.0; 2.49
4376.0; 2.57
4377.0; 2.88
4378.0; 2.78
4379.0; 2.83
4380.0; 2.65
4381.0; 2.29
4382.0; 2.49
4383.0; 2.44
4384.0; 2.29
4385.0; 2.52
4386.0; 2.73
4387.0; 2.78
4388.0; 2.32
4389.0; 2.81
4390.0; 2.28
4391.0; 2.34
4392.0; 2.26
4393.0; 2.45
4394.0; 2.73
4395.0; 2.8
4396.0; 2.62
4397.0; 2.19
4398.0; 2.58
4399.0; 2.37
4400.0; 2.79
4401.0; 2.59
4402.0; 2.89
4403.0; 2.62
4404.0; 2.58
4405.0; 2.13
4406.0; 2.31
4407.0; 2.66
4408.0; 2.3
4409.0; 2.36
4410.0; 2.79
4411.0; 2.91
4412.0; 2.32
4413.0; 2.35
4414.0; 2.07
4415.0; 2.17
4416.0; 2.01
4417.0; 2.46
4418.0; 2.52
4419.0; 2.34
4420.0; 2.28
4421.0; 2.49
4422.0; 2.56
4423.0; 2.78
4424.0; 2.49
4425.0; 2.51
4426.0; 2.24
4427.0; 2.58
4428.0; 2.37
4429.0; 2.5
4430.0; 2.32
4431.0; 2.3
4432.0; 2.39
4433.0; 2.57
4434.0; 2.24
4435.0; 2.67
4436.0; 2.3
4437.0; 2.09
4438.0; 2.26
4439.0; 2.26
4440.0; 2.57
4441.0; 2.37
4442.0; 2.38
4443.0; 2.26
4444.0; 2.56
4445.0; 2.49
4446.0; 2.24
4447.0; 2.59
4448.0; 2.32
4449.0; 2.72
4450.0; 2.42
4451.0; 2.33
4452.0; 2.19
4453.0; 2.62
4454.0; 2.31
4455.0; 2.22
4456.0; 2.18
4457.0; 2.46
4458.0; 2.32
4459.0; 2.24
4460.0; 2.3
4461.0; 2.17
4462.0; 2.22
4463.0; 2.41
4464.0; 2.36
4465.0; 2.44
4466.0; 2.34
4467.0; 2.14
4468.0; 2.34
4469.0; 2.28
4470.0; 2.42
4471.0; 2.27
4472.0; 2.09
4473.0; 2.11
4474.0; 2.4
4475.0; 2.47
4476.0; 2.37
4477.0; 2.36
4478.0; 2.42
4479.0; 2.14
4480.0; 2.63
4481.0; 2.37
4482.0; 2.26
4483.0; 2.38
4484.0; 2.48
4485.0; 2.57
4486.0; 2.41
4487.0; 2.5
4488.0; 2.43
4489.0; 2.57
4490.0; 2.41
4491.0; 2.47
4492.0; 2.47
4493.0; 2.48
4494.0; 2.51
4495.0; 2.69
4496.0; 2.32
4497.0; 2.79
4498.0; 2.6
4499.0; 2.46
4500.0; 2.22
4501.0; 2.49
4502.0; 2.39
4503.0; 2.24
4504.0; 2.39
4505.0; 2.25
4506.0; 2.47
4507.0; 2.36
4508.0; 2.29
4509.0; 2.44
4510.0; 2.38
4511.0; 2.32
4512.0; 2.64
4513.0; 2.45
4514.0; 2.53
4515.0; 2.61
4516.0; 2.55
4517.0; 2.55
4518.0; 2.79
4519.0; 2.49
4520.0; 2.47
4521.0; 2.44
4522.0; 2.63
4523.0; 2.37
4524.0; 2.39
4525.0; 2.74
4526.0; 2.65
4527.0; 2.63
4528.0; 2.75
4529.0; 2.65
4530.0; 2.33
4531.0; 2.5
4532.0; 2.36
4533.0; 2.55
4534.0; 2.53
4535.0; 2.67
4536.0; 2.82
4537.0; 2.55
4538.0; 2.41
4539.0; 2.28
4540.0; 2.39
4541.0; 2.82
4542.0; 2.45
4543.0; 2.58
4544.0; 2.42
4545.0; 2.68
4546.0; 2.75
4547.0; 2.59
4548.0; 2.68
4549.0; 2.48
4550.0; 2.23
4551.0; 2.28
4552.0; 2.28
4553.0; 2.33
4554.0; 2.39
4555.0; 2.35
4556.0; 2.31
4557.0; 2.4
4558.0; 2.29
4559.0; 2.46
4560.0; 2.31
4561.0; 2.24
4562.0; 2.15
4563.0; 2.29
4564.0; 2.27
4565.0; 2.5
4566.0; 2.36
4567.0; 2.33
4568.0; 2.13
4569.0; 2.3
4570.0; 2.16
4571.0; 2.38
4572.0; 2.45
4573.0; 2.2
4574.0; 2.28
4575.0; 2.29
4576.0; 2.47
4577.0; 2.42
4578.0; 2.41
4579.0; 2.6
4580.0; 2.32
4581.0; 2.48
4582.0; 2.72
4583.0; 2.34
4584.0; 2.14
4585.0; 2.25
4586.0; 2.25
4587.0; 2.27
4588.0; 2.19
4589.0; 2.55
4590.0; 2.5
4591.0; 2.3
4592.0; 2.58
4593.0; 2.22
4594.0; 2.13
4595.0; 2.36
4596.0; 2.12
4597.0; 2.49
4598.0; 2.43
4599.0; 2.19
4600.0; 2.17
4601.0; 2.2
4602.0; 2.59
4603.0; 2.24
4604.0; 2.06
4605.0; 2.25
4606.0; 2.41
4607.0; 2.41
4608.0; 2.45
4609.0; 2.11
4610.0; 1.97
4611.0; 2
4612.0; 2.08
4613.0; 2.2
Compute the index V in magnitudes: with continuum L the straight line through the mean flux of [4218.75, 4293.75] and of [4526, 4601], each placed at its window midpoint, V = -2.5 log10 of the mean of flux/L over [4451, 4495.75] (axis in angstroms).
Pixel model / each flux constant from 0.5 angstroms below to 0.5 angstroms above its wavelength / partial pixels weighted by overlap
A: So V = 0.19 mag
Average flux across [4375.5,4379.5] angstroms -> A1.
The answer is 2.76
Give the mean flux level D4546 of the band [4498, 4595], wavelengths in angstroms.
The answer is 2.43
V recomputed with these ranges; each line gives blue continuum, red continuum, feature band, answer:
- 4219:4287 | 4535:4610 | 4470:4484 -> 0.20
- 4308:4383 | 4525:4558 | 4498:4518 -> 0.08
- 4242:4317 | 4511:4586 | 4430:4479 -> 0.29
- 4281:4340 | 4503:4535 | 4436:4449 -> 0.24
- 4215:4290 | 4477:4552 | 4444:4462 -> 0.19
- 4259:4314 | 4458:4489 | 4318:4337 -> 0.13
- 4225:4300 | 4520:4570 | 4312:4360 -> 0.07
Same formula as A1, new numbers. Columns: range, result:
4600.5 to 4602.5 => 2.4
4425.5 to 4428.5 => 2.4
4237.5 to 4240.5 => 3.88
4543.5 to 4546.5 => 2.62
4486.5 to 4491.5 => 2.48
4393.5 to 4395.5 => 2.76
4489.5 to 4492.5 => 2.45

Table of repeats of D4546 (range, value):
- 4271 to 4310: 4.25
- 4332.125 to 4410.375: 2.83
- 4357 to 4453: 2.55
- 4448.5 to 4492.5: 2.36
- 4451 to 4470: 2.31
